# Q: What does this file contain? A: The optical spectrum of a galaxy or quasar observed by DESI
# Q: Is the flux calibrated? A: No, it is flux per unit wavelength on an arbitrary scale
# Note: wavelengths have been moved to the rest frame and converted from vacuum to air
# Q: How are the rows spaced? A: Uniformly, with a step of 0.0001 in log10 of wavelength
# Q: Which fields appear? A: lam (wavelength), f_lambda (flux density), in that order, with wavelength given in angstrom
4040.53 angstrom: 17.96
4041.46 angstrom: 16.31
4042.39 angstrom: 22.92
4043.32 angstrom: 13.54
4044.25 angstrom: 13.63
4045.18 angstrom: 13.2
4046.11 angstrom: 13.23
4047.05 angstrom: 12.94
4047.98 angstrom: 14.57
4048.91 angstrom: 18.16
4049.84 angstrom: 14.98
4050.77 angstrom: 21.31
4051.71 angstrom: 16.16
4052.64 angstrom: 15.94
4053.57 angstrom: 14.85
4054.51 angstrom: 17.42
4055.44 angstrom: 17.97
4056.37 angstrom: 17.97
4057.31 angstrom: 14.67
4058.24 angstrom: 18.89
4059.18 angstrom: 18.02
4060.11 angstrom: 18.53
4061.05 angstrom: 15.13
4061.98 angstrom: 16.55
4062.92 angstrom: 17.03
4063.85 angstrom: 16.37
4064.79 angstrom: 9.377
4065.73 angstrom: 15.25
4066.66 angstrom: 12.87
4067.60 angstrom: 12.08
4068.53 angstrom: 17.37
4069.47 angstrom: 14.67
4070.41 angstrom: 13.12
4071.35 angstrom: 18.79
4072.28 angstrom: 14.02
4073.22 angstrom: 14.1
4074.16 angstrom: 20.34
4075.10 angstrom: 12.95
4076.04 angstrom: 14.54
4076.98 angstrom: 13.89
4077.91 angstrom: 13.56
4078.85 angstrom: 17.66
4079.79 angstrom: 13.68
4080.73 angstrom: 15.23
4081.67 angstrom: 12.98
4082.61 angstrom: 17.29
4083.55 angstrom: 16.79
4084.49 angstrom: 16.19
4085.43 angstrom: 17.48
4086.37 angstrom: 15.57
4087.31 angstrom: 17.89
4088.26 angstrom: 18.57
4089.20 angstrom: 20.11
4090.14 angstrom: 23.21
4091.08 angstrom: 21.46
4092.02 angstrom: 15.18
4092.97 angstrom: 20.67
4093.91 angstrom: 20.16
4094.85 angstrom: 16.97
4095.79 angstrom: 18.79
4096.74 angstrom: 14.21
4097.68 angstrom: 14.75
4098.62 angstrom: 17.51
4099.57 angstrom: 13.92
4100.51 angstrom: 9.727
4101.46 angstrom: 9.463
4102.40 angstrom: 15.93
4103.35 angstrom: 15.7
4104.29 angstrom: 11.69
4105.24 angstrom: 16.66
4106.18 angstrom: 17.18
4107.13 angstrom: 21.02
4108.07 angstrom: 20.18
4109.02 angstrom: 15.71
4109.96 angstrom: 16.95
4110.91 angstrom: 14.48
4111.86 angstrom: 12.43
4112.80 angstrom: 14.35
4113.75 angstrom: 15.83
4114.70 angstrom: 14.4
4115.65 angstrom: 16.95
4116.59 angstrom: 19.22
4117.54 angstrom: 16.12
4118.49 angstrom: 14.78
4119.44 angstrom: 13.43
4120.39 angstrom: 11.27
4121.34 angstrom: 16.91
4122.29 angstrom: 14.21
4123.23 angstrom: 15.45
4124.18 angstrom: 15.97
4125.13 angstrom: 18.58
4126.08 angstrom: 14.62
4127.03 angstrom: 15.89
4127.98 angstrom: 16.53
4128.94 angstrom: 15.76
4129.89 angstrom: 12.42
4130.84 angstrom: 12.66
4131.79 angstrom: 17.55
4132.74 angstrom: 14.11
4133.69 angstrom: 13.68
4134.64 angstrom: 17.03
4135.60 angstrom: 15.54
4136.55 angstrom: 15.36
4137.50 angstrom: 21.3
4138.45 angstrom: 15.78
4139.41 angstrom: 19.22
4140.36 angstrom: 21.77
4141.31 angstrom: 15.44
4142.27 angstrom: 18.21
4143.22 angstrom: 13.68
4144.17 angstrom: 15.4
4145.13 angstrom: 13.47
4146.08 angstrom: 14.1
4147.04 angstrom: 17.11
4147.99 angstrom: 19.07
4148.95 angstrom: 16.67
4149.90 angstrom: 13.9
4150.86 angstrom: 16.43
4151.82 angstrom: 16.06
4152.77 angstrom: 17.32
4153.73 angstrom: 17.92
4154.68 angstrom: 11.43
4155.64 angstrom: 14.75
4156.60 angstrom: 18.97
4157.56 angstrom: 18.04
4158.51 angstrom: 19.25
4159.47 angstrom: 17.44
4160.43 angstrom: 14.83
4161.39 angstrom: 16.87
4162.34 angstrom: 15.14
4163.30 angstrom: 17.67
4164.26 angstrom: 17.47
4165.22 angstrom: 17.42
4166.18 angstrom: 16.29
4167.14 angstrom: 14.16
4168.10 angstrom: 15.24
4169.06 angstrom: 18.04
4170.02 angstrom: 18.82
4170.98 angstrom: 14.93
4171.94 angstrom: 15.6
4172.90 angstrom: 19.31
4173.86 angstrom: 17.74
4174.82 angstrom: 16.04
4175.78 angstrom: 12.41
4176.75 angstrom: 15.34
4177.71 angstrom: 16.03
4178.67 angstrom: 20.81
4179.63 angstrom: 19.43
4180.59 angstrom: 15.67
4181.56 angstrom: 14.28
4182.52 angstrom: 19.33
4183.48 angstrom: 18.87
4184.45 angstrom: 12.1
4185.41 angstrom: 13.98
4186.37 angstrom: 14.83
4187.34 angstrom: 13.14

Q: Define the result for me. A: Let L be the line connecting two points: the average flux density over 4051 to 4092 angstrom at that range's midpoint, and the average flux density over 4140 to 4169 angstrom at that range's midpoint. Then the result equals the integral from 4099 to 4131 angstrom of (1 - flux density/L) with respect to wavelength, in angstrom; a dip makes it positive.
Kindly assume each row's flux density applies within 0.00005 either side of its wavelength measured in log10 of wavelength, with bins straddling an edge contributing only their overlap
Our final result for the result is 2.1 angstrom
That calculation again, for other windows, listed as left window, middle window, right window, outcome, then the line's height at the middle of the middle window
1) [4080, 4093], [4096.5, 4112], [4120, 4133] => 1.2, 16.5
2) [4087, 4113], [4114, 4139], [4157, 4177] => 1.5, 16.6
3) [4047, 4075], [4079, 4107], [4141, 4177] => -0.6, 16.1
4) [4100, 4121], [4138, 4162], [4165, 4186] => -0.9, 15.9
